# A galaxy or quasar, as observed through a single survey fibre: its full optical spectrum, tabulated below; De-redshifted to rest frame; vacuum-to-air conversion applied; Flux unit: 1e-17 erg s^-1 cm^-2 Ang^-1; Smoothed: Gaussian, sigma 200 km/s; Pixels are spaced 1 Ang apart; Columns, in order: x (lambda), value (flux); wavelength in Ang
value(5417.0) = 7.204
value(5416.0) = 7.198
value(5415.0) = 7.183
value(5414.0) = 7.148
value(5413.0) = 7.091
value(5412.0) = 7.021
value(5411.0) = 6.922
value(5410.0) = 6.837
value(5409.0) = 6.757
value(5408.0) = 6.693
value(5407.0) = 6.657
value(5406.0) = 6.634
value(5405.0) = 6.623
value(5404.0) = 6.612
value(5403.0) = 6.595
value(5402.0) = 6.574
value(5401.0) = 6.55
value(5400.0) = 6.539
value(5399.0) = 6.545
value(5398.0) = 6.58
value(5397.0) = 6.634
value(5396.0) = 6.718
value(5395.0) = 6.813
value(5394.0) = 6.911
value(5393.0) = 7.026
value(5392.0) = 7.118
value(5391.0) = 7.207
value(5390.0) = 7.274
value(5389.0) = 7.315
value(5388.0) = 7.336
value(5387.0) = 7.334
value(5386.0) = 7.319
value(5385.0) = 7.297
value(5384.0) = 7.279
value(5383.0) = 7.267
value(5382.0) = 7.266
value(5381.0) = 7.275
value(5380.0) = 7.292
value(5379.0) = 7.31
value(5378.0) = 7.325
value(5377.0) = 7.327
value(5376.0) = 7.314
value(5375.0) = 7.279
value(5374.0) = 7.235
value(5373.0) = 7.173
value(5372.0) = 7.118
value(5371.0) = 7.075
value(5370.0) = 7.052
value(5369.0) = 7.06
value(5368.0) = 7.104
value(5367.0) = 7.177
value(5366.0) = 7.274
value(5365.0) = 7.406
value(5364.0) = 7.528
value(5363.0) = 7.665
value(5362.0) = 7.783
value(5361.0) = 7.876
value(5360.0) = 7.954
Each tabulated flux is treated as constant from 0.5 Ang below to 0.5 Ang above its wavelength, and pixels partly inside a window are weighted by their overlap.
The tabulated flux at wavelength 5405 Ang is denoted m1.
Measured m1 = 6.623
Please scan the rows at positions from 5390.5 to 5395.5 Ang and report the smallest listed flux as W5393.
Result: 6.813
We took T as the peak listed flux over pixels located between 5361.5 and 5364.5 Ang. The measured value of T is 7.783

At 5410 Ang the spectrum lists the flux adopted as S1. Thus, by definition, 6.837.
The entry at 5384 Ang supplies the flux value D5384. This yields 7.279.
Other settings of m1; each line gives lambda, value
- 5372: 7.118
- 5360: 7.954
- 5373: 7.173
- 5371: 7.075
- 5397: 6.634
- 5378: 7.325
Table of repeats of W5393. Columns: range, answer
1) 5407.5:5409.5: 6.693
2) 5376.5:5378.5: 7.325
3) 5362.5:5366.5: 7.274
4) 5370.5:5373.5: 7.075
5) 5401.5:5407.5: 6.574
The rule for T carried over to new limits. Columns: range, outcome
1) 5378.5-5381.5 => 7.31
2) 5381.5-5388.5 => 7.336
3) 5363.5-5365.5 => 7.528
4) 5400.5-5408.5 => 6.693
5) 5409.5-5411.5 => 6.922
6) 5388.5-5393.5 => 7.315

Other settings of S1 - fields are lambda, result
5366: 7.274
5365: 7.406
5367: 7.177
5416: 7.198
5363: 7.665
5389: 7.315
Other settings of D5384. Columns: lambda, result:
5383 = 7.267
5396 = 6.718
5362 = 7.783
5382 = 7.266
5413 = 7.091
